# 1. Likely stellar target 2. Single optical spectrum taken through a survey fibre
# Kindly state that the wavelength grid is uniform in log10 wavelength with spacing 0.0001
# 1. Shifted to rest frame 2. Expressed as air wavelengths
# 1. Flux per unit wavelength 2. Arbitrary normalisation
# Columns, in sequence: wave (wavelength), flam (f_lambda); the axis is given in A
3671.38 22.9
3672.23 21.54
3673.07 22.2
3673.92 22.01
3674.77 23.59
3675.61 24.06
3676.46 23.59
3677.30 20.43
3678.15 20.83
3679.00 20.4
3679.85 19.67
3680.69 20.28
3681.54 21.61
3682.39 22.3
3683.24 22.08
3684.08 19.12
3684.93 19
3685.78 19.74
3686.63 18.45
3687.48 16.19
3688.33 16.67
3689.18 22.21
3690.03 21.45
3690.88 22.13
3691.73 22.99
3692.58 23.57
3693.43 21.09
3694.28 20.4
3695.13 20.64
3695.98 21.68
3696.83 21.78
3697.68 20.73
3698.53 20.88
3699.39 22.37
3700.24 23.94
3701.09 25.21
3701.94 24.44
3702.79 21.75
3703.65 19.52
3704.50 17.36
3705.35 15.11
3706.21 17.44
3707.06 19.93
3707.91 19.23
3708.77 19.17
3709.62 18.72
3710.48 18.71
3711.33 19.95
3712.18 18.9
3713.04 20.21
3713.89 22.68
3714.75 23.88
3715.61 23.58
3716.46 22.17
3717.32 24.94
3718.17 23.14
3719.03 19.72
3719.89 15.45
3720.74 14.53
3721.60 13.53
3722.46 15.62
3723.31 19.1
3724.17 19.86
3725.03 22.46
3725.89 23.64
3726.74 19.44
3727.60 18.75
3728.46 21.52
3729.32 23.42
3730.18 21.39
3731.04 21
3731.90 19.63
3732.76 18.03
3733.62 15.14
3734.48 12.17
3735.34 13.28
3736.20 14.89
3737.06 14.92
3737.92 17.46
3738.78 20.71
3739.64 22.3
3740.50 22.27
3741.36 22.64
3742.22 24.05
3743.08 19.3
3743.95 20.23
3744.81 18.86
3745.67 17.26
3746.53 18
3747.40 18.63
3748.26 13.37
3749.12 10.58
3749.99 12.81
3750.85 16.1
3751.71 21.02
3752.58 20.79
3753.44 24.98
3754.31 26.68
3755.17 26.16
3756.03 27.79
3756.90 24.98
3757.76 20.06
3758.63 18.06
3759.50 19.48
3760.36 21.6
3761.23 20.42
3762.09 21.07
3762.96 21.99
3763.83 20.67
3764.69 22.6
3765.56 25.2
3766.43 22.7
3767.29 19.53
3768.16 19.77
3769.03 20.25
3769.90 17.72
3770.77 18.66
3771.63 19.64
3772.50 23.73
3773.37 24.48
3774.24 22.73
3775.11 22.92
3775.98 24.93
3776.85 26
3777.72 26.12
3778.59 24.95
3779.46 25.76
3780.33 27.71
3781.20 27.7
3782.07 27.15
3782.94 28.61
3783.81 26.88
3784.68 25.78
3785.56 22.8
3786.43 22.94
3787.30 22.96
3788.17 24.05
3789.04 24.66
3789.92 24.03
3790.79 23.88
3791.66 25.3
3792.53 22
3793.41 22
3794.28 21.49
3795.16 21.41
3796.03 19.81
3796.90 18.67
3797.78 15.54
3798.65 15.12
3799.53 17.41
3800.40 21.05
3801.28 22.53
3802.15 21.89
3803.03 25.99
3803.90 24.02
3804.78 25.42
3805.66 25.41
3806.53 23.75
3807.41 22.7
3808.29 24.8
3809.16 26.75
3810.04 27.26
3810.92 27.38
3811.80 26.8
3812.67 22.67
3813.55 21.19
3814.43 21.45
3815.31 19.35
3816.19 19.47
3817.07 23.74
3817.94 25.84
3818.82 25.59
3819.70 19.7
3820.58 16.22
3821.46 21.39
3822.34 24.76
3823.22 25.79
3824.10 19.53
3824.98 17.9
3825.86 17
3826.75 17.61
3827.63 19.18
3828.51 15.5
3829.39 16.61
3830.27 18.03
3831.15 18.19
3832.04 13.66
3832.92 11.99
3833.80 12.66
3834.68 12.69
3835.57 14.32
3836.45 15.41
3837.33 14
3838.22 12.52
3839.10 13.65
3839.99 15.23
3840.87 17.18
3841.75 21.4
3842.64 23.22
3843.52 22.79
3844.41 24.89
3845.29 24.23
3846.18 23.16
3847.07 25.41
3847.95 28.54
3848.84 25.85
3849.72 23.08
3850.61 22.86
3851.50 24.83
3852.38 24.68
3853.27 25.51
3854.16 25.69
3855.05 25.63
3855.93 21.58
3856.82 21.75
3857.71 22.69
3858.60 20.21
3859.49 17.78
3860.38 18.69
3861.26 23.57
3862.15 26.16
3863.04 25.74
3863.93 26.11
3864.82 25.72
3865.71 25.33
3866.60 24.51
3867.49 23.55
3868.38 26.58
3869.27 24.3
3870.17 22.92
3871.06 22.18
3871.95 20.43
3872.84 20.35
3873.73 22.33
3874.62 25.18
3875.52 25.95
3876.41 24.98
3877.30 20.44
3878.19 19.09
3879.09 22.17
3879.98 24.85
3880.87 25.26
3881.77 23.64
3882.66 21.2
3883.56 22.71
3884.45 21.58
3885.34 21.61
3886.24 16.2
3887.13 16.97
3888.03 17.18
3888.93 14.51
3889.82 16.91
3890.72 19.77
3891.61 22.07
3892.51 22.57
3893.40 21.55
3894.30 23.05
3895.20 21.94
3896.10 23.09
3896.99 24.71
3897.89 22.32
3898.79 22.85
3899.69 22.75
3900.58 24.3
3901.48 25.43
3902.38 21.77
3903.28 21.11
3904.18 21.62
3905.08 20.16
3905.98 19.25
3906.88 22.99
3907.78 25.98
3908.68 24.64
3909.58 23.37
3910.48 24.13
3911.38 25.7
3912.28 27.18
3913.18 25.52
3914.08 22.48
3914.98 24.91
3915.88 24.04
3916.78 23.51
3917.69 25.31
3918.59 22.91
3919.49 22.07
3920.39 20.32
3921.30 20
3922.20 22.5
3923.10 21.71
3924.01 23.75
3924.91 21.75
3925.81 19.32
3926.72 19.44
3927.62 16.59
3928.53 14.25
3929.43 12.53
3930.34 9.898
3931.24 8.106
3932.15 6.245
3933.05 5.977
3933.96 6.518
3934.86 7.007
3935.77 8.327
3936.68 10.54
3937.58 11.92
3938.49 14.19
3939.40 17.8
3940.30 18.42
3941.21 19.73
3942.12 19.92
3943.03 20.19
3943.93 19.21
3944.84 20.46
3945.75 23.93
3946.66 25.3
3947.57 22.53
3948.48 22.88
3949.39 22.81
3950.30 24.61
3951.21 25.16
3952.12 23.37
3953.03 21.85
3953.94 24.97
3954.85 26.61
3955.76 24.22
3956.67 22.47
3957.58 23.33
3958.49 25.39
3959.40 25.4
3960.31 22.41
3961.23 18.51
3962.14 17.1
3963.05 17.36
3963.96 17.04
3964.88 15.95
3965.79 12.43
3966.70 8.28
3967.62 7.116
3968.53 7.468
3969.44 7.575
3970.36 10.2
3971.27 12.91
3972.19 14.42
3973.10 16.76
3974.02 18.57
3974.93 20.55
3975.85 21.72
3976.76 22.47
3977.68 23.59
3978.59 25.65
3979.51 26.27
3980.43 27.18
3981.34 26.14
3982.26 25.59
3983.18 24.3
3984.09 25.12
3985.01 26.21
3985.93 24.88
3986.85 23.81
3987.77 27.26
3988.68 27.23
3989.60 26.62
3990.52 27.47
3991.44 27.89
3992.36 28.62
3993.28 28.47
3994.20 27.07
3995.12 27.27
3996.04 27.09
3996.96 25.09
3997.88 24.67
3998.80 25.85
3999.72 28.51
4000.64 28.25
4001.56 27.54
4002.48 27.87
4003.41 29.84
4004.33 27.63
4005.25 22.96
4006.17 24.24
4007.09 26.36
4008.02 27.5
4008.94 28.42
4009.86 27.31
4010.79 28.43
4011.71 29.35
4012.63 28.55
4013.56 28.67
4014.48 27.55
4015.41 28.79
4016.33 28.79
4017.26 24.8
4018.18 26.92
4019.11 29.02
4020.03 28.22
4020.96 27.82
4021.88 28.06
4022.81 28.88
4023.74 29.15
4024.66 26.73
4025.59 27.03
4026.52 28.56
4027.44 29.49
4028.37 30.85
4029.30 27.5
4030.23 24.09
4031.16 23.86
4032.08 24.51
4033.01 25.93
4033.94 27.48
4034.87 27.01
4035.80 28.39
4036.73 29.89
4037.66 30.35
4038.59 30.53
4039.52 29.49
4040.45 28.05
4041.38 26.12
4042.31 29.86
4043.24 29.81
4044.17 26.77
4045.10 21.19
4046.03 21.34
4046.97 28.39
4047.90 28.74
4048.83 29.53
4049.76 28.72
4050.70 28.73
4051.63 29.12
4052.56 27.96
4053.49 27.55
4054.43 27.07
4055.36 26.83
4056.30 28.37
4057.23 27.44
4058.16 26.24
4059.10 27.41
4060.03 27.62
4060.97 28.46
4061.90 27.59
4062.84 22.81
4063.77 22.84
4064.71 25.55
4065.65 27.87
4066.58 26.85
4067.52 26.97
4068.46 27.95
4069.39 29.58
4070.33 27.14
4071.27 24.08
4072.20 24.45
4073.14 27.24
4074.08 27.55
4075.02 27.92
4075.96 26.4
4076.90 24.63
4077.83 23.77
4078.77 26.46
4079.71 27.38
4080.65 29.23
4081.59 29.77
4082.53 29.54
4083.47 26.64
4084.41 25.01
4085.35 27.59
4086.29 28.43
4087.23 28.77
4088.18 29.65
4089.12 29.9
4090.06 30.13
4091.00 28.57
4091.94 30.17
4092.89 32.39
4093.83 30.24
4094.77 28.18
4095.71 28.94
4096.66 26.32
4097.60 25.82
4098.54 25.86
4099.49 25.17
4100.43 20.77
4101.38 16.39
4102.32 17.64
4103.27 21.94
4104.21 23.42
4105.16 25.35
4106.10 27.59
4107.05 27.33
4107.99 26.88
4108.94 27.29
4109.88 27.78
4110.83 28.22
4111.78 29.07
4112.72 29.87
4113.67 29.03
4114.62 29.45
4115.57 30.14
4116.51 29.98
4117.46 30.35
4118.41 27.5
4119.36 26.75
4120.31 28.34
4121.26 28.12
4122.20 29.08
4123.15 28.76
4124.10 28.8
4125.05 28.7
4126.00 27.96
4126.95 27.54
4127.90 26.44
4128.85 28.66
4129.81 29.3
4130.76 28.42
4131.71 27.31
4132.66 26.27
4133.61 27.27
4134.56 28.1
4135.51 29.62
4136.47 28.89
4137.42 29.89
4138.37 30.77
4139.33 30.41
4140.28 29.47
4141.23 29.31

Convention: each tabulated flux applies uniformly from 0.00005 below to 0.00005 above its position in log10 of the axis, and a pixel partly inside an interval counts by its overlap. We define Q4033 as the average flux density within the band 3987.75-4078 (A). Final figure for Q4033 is 27.3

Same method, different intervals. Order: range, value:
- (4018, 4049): 27.6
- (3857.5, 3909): 22.3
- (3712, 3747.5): 19.5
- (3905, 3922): 23.5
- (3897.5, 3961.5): 20.4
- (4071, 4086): 26.8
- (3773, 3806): 23.5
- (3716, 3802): 21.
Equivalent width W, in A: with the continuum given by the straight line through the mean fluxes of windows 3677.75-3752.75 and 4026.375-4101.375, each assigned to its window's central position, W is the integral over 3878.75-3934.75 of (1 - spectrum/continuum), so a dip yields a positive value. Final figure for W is 7.75 A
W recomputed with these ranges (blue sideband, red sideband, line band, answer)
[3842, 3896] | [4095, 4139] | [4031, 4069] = -1.8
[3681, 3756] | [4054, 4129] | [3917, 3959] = 9.3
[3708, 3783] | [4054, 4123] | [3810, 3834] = 2.1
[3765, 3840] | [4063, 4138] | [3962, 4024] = 3.2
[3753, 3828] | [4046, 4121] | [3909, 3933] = 4.5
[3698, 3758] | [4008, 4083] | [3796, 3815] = -0.8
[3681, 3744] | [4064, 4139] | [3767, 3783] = -1.7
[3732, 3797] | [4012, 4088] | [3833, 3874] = 2.8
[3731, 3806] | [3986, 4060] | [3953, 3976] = 7.5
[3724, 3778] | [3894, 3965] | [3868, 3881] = -1.7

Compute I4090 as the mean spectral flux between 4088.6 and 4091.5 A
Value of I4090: 29.6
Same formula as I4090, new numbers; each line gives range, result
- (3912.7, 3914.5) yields 24.1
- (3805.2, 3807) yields 24.5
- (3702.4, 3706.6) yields 18.2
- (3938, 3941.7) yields 17.5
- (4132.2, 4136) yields 27.8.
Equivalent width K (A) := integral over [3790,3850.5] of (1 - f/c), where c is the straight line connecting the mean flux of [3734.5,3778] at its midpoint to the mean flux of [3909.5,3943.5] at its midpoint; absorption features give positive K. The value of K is -3.6 A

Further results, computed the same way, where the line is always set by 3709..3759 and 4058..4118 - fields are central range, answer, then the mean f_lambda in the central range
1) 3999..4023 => -2.1 A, 27.7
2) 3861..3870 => -1.1 A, 25.1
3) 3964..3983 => 5.4 A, 17.6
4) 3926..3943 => 7.8 A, 12.9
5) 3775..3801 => -3.2 A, 23.3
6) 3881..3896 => 1.6 A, 20.4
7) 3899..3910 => 0.2 A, 22.8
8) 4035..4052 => -1.3 A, 28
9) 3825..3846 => 4.5 A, 17.1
